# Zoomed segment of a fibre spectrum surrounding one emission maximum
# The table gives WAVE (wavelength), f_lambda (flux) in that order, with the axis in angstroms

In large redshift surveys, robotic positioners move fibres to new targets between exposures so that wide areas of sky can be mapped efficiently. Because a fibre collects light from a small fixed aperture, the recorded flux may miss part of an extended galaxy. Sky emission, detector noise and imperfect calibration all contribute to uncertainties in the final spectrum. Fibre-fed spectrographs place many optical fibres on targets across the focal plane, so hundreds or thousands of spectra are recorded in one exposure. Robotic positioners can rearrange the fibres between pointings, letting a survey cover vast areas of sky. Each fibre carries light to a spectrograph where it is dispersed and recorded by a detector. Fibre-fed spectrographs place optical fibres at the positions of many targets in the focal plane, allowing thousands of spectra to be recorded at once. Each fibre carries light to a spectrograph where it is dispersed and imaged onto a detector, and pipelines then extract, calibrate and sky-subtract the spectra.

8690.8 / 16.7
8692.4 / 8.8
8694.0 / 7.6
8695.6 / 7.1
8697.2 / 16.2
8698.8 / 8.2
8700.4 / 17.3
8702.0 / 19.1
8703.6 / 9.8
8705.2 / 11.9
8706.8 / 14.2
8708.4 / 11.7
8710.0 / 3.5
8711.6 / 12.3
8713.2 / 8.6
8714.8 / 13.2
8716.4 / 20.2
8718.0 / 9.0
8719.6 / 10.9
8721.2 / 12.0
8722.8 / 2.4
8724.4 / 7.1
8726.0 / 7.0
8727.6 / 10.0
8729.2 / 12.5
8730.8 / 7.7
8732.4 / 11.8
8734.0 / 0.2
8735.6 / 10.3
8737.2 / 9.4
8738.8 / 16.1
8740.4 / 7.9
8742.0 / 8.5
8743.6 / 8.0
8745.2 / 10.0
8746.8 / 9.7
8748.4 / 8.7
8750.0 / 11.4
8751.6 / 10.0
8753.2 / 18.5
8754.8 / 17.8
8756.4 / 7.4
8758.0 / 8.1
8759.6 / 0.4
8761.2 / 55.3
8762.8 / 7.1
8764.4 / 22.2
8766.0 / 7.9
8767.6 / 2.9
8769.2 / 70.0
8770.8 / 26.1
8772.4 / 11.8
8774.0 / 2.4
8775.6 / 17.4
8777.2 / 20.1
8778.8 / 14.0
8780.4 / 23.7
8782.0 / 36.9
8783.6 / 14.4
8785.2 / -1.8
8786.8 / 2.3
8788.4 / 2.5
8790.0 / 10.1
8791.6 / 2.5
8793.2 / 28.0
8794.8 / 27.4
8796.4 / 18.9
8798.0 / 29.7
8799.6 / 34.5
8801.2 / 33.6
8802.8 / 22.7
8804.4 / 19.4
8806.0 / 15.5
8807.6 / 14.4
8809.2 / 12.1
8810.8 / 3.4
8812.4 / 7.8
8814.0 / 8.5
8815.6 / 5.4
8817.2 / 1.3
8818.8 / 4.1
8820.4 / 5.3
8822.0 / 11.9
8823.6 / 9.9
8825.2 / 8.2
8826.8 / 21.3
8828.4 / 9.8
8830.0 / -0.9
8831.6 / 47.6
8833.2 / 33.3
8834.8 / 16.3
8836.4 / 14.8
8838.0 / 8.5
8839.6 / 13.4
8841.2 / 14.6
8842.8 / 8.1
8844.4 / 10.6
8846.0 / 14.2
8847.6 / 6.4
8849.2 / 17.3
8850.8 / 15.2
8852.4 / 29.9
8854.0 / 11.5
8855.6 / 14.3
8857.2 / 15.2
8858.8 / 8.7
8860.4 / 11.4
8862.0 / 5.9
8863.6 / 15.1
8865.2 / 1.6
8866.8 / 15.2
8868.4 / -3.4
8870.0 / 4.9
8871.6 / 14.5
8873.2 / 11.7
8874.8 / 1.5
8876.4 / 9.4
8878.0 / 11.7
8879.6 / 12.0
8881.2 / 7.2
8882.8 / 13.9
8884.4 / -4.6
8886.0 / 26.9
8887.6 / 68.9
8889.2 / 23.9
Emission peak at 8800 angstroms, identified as H-gamma 4340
